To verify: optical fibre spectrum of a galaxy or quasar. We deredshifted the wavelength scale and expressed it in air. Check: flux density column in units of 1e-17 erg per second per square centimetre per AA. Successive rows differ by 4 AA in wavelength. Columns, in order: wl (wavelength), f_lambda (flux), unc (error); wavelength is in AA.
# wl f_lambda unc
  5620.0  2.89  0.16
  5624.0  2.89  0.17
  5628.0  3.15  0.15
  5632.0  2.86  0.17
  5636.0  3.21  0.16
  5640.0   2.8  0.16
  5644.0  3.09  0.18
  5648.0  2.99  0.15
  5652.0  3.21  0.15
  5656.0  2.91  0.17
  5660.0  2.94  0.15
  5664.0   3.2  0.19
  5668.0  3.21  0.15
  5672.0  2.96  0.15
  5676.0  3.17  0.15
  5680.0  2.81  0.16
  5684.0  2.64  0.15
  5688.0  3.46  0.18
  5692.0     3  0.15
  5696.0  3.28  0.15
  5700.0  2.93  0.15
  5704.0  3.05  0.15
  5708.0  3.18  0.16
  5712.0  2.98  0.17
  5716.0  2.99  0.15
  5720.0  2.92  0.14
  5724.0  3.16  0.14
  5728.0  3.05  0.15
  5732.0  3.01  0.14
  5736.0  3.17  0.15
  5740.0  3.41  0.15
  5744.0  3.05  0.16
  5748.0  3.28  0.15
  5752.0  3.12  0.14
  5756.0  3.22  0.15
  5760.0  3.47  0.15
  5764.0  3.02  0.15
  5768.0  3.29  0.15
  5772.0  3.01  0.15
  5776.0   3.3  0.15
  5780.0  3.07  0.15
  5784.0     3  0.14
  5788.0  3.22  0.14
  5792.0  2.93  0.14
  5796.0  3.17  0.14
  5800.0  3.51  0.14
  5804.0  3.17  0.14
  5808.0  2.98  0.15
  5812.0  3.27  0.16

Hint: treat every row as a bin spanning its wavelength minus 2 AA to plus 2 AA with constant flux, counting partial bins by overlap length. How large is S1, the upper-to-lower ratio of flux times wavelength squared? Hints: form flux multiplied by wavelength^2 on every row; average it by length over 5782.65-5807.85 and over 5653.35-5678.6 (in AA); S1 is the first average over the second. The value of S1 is 1.08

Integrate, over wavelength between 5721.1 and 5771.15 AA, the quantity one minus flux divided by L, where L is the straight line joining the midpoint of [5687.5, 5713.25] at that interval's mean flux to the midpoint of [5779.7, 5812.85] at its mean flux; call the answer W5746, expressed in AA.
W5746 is -0.82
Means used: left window 3.11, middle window 3.18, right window 3.15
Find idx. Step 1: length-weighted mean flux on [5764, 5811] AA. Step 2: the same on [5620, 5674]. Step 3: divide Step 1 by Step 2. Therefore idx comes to 1.0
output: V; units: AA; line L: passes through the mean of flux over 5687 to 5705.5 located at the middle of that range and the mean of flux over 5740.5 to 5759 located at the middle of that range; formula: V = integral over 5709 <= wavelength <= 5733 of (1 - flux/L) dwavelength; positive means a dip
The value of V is 1.0 AA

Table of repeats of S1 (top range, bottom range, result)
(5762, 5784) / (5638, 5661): 1.09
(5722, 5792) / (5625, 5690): 1.08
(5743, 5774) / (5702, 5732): 1.06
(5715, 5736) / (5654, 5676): 1.02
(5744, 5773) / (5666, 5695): 1.08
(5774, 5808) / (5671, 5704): 1.08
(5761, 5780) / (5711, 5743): 1.04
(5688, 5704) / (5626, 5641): 1.06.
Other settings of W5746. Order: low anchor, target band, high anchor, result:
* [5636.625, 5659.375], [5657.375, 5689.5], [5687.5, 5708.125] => 0.30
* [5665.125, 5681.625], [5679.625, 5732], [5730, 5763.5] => 1.34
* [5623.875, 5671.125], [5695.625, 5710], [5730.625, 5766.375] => 0.17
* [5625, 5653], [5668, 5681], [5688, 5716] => 0.16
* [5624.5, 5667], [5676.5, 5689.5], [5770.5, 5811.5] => 0.38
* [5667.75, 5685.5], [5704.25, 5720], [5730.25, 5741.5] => 0.29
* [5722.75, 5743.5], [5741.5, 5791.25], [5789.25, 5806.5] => 0.07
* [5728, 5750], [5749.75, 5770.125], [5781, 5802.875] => -0.36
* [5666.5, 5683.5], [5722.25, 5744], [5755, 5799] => -0.41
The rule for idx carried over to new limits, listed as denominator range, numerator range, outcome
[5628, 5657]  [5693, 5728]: 1.01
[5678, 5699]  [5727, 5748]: 1.04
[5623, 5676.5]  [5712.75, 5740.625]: 1.01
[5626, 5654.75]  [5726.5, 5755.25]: 1.04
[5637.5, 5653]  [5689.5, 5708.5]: 1.02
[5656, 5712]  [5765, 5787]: 1.03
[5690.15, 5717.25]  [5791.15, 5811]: 1.04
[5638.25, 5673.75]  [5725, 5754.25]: 1.04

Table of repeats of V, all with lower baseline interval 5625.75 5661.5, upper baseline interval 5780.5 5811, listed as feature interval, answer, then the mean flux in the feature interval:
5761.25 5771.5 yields -0.1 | 3.16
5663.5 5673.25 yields -0.3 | 3.12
